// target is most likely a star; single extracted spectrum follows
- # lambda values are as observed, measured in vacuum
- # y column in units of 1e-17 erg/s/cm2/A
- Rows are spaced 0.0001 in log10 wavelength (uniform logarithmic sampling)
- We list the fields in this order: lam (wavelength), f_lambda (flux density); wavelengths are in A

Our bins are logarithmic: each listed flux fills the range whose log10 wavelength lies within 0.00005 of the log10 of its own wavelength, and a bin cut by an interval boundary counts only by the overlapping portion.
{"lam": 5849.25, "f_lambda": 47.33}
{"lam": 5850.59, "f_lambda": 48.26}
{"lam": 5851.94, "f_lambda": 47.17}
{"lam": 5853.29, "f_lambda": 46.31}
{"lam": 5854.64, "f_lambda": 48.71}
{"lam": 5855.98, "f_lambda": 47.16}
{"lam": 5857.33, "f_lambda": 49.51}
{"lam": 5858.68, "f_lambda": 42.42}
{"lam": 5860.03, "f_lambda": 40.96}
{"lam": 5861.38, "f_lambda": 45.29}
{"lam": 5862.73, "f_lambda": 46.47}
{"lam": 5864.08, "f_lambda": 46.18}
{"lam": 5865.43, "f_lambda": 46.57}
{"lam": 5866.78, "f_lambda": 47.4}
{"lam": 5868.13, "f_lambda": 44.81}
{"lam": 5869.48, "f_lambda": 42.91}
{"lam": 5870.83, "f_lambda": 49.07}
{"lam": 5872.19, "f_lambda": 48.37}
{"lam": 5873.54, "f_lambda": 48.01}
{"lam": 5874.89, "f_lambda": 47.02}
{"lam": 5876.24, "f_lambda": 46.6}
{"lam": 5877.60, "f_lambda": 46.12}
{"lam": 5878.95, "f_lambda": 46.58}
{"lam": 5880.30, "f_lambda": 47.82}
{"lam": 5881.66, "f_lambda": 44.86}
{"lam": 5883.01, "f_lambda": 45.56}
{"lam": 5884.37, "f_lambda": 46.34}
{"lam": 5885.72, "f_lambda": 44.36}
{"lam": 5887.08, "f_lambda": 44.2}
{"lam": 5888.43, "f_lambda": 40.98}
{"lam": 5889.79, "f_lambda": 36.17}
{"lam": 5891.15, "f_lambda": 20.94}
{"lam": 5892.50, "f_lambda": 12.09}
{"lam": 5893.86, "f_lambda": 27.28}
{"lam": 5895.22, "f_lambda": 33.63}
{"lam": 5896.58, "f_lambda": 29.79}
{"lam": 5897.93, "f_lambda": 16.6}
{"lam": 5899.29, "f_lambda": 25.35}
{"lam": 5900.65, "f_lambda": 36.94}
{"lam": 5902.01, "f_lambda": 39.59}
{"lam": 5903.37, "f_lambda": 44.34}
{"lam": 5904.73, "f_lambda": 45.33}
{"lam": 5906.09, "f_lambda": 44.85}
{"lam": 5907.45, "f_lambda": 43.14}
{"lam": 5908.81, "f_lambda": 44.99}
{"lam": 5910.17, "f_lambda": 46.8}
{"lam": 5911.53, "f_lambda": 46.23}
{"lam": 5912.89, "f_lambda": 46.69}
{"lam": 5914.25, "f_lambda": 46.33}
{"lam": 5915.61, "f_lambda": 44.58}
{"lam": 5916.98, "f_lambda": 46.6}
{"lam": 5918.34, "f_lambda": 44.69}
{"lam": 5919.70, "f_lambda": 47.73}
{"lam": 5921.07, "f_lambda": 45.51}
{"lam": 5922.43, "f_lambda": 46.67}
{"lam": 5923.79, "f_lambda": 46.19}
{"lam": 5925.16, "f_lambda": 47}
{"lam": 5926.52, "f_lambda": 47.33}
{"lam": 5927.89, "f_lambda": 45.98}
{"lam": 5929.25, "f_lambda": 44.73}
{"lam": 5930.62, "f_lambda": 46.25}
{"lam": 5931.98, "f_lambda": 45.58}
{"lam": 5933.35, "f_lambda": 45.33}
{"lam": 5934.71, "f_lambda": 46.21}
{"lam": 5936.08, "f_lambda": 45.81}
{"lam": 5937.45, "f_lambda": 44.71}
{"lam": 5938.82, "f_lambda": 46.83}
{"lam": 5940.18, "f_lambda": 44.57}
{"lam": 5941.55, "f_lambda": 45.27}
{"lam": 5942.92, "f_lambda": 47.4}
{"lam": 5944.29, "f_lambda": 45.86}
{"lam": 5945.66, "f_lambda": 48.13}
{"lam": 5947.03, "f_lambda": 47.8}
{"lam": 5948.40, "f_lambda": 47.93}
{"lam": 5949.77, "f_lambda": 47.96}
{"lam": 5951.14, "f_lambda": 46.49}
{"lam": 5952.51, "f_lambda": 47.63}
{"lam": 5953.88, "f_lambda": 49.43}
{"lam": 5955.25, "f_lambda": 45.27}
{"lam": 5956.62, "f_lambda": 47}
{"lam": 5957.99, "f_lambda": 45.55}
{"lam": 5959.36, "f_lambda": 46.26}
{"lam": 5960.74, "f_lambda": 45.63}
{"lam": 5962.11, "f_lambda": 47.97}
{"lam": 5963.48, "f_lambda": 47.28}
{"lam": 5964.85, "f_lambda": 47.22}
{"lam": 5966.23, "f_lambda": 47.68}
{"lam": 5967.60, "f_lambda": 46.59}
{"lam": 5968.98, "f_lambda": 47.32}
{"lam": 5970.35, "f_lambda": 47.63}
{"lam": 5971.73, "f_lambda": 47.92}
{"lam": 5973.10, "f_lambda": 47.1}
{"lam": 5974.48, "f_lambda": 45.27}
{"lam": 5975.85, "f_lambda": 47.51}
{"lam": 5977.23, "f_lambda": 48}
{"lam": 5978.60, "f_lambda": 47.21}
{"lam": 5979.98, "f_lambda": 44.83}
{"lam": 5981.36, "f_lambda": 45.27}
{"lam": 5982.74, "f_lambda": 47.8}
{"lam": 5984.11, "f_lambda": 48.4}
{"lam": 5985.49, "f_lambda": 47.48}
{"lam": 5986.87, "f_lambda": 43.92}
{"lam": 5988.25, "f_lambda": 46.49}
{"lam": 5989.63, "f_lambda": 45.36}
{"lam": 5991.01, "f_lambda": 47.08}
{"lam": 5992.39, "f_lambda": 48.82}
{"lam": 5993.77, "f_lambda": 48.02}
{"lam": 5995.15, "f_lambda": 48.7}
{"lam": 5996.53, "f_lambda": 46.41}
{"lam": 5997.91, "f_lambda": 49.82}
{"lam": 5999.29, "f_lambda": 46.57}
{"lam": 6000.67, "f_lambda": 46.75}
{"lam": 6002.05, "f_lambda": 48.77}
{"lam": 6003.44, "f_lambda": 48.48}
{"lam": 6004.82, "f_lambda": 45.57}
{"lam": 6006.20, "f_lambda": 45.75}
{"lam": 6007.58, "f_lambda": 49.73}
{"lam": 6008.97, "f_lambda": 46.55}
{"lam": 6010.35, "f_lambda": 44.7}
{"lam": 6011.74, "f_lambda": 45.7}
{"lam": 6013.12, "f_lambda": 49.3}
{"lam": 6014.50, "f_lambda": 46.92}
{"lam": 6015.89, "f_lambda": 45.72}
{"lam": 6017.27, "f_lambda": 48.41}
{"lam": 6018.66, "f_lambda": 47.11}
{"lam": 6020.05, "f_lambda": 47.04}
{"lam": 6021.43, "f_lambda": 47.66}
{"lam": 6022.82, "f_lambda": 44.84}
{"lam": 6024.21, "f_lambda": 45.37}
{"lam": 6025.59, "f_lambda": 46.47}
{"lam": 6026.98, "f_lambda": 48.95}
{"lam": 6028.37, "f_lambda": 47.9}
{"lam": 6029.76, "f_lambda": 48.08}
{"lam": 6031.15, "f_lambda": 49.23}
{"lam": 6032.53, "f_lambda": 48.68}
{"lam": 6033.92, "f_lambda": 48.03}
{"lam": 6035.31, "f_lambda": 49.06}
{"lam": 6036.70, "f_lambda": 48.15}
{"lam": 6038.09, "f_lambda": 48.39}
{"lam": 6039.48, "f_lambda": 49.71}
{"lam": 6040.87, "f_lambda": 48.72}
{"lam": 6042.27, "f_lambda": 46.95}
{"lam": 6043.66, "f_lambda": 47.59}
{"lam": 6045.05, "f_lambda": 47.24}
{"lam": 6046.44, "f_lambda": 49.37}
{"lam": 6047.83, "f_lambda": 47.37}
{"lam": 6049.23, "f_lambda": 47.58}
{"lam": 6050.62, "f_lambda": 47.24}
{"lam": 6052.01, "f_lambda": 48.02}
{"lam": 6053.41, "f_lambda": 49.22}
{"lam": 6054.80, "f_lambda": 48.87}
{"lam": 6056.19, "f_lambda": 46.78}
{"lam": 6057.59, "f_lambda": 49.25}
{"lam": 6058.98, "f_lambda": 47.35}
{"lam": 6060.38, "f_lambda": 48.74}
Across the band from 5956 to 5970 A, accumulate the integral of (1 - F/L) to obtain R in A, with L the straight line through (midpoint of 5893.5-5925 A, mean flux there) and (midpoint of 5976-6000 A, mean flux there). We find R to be -0.52 A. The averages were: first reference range 41.1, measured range 46.9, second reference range 47.1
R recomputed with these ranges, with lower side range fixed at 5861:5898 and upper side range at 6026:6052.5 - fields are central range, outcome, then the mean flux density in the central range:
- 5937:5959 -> -1.3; 46.8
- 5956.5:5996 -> -1.3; 46.9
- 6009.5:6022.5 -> 0.1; 46.9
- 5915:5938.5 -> -1.5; 45.9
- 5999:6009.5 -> -0.1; 47.3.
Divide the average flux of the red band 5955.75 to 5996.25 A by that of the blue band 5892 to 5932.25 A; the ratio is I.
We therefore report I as 1.14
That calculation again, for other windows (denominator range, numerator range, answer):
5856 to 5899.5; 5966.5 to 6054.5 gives 1.16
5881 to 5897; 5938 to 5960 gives 1.32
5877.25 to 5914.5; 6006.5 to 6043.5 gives 1.22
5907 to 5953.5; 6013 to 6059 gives 1.03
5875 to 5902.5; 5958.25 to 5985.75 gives 1.28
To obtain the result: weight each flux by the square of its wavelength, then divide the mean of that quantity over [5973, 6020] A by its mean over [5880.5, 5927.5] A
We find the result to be 1.2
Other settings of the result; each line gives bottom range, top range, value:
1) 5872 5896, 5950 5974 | 1.20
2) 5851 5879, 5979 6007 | 1.06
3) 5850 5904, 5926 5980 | 1.16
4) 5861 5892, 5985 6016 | 1.11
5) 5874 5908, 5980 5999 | 1.27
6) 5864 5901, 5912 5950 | 1.19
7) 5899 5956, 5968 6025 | 1.06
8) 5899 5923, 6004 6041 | 1.12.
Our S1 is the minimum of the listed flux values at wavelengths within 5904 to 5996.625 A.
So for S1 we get 43.14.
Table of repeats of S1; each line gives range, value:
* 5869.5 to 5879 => 46.12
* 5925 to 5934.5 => 44.73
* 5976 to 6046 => 43.92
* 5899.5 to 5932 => 36.94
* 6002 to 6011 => 44.7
